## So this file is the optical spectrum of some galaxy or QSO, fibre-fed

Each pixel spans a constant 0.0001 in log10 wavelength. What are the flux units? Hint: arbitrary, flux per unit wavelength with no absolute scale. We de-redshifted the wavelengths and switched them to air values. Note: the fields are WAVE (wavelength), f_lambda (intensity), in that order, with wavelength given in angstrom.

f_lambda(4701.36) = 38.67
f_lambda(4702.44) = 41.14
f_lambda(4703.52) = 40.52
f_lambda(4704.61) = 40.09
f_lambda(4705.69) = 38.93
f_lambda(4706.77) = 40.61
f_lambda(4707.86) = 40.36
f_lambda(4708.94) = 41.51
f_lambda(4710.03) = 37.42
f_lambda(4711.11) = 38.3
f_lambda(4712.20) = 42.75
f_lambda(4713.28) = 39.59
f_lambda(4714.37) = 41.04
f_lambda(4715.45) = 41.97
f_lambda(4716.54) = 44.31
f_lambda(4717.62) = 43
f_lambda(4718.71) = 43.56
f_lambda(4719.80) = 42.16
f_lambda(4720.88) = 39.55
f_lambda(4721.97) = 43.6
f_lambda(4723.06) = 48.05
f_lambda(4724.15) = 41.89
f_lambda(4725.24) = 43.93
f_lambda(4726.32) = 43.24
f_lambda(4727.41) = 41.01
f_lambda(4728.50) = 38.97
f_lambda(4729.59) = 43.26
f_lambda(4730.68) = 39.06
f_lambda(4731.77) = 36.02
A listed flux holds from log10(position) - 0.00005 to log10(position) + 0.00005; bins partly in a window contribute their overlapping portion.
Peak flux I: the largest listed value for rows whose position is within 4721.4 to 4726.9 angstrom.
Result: 48.05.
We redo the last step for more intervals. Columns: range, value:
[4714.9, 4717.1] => 44.31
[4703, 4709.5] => 41.51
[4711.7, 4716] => 42.75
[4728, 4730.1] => 43.26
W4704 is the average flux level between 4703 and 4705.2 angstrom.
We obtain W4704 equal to 40.2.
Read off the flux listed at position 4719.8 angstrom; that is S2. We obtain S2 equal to 42.16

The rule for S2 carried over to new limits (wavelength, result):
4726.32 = 43.24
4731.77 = 36.02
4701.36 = 38.67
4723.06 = 48.05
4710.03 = 37.42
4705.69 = 38.93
